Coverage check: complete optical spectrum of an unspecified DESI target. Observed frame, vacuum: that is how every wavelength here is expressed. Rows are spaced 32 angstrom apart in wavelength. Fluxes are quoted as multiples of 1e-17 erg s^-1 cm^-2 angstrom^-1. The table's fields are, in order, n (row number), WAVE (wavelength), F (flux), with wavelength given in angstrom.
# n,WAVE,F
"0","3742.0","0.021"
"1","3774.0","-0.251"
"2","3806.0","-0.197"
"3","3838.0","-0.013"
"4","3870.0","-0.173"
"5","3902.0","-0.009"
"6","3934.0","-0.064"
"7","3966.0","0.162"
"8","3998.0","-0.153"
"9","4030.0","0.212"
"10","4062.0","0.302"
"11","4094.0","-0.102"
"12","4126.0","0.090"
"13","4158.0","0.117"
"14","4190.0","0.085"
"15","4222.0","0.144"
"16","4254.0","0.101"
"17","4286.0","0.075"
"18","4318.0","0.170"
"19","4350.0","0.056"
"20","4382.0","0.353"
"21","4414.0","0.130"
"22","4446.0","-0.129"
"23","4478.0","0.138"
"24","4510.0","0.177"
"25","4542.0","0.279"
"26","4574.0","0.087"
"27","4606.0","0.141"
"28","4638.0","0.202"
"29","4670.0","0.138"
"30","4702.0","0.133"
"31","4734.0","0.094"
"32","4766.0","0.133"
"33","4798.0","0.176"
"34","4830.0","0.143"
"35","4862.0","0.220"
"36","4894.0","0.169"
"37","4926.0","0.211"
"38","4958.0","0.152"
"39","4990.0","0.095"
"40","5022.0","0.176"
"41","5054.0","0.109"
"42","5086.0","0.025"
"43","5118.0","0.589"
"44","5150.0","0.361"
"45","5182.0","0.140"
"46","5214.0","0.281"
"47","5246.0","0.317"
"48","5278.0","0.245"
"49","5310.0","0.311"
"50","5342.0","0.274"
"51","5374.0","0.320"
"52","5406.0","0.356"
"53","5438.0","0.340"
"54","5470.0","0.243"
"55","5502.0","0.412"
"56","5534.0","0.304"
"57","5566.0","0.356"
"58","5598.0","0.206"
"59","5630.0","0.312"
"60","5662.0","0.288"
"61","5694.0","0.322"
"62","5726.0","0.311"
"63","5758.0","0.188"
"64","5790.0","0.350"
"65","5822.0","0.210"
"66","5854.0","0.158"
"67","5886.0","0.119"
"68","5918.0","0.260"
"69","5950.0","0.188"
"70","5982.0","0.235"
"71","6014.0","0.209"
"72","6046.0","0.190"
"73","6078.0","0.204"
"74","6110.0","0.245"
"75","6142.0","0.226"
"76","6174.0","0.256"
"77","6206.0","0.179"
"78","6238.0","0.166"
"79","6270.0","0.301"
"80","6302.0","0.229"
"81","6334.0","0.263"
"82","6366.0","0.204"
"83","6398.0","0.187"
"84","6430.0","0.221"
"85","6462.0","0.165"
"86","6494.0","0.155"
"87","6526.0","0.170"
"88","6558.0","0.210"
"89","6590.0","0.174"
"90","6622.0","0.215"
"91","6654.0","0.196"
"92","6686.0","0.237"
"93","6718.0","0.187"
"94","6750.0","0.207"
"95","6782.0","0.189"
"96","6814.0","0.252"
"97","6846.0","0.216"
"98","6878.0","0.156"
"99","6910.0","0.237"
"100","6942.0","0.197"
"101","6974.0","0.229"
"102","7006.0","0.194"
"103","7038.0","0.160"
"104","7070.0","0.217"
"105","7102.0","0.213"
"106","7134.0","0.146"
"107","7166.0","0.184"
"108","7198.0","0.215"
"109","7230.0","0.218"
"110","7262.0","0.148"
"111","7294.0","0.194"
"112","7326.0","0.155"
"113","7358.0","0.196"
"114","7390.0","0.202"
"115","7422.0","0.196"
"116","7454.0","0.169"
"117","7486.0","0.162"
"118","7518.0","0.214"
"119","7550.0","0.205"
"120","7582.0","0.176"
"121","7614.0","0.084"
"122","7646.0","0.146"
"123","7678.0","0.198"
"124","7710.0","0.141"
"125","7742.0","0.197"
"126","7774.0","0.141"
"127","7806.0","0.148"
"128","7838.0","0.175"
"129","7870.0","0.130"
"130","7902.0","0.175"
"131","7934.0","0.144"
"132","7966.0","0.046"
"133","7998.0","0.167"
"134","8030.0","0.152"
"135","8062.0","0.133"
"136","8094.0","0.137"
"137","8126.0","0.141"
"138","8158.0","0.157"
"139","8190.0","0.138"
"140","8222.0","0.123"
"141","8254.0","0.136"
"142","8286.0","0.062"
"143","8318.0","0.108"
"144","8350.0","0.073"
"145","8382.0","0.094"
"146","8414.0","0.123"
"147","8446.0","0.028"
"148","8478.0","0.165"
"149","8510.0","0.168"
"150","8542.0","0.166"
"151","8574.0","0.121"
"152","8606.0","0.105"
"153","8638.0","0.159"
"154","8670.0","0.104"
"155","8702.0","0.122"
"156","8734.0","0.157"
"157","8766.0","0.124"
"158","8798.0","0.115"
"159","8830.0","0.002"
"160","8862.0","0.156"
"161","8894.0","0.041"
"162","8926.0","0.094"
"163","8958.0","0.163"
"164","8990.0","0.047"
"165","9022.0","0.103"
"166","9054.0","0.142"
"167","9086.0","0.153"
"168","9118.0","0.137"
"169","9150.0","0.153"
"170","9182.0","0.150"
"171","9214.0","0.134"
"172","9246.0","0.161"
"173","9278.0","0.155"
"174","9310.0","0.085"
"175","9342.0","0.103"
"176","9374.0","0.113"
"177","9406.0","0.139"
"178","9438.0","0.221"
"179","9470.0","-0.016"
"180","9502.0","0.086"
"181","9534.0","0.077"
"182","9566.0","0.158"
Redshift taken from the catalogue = 0.02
